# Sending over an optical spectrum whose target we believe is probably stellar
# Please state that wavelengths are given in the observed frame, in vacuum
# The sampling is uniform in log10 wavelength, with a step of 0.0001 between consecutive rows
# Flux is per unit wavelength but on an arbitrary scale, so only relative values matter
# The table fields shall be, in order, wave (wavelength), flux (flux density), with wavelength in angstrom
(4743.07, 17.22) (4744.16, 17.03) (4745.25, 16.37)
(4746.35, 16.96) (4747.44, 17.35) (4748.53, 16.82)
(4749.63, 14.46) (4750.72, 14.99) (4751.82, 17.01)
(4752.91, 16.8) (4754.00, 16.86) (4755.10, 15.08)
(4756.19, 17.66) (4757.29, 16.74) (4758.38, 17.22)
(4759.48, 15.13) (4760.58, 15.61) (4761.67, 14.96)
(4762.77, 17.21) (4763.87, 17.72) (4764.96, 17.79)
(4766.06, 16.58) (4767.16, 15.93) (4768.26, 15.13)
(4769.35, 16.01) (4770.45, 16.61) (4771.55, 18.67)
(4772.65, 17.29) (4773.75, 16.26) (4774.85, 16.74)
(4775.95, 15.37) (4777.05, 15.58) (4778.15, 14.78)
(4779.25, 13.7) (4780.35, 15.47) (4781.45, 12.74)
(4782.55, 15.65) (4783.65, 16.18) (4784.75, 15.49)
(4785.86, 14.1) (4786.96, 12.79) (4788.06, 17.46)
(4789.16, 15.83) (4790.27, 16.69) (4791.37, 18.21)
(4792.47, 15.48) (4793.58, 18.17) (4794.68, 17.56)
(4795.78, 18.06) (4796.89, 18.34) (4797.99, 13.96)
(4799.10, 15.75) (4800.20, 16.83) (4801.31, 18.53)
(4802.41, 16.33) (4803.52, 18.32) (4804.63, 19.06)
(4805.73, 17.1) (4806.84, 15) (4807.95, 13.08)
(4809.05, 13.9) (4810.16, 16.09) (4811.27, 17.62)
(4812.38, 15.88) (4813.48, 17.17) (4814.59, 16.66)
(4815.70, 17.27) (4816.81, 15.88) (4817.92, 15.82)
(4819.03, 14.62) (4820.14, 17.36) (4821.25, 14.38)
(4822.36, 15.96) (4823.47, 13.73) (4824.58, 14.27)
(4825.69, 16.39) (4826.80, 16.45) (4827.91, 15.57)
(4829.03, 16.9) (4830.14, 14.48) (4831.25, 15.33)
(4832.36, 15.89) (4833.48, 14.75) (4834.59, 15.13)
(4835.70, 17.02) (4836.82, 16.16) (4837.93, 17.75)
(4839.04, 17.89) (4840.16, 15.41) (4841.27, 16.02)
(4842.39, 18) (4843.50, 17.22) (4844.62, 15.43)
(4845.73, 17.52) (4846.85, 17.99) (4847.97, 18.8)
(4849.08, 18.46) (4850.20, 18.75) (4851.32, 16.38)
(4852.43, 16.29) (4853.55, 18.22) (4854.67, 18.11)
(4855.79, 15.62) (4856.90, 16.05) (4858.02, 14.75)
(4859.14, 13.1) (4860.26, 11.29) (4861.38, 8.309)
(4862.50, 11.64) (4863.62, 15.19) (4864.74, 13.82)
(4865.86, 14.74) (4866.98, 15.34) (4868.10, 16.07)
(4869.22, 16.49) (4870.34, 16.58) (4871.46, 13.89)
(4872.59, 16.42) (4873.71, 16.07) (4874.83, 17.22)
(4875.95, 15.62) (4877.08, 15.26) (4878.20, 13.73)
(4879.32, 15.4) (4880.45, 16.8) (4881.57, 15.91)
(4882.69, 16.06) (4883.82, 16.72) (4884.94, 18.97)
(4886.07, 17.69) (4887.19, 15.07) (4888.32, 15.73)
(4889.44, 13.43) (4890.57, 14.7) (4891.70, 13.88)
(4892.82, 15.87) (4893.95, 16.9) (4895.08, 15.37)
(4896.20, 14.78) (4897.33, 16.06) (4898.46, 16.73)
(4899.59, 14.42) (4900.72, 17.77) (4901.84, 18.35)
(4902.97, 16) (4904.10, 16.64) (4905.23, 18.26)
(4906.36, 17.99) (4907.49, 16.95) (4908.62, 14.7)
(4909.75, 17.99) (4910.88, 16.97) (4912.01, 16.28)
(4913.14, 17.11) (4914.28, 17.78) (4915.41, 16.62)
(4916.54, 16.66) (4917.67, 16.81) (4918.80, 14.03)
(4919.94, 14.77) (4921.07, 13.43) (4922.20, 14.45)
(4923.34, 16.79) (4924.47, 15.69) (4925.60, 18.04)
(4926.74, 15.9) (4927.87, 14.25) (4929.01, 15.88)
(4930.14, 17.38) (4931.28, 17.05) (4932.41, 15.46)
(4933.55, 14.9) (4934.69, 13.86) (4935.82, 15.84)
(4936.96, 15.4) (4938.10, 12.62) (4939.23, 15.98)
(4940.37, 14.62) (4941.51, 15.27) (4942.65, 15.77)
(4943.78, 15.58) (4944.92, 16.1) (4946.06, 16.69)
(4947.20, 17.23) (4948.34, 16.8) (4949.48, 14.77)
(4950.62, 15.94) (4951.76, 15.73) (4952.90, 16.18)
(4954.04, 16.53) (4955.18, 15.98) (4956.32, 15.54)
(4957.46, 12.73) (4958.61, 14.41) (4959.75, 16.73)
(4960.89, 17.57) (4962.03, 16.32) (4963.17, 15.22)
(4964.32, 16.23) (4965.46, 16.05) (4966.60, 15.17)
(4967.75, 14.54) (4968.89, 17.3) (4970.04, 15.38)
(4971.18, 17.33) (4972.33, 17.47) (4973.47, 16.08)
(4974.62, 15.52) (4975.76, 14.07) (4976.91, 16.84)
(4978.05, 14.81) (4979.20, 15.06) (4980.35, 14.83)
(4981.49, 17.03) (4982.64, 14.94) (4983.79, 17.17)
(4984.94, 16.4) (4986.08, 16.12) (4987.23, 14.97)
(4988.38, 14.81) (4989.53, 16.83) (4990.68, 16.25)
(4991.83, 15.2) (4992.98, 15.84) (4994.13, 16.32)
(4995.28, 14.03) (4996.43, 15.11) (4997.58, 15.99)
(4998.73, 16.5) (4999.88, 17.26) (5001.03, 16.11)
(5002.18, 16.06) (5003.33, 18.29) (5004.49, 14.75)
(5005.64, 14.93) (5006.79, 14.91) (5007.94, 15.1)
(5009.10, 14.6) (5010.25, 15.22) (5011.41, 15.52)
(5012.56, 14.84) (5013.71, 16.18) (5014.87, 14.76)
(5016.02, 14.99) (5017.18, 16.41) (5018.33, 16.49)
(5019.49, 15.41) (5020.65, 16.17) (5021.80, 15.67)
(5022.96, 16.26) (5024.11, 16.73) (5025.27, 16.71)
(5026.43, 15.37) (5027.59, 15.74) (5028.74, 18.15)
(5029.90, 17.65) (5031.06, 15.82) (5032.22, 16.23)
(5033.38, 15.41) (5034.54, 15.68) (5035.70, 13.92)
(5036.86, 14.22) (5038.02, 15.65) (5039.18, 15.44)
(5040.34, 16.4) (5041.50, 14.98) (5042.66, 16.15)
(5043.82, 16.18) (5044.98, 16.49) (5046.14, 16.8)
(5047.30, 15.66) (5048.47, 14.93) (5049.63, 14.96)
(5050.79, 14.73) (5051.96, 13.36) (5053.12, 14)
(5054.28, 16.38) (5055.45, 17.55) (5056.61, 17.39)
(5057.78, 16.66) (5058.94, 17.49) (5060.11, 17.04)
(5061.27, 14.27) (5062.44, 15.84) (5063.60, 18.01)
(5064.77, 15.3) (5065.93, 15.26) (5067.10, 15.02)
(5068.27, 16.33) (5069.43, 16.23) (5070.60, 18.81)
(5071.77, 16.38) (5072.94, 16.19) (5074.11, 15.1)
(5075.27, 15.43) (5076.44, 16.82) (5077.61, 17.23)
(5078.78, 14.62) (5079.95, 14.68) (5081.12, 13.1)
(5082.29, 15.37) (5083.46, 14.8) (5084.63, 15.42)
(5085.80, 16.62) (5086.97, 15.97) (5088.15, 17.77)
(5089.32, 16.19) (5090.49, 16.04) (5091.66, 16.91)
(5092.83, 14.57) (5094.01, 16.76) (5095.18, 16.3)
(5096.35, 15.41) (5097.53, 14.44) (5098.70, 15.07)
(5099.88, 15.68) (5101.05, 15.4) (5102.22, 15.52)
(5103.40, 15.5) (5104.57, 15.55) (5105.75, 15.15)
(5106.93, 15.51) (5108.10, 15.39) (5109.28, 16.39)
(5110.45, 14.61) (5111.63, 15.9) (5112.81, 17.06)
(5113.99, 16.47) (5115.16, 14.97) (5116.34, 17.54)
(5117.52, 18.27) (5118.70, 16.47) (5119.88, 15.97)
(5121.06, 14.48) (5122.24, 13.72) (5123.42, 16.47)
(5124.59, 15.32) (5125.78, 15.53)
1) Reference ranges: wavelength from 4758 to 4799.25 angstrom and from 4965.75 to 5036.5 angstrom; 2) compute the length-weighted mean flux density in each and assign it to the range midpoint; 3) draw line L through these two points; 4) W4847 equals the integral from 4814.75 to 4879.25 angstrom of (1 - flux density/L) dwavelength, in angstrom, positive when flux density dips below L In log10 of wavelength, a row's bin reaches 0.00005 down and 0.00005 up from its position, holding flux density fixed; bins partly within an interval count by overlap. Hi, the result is 1.0 angstrom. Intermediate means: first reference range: 16.1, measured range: 15.8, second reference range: 15.8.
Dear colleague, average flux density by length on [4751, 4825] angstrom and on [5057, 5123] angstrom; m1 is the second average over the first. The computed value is 0.98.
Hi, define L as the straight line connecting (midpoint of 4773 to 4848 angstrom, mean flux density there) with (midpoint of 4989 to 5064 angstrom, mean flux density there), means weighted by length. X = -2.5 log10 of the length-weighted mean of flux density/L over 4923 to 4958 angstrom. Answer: 0.018 mag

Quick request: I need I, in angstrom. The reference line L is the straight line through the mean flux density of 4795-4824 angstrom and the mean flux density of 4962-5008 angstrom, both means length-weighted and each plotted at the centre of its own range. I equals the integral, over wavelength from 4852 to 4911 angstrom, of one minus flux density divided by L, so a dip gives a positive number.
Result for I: 1.47 angstrom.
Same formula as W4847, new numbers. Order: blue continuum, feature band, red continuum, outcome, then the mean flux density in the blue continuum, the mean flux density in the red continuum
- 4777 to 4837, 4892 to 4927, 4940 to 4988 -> -1.0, 15.9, 15.8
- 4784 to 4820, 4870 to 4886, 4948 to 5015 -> 0.0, 16.4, 15.8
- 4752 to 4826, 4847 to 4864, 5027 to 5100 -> 0.7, 16.2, 15.9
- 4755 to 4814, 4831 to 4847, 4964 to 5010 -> -0.4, 16.2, 15.8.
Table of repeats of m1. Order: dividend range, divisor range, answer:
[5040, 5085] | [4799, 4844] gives 0.98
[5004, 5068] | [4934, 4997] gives 1.00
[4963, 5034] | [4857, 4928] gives 1.01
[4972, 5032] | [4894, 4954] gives 0.99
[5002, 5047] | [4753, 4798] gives 0.98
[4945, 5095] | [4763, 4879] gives 0.99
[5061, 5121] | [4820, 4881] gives 1.01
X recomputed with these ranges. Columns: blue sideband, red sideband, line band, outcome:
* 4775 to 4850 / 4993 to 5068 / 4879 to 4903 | 0.00 mag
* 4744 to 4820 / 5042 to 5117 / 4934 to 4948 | 0.04 mag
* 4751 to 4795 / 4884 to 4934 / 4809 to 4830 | 0.02 mag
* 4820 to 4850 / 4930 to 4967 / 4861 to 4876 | 0.09 mag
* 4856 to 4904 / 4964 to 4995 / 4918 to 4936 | 0.01 mag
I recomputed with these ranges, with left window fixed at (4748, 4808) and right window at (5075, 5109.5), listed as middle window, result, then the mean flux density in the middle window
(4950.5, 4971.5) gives 0.11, 15.8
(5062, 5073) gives -0.46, 16.4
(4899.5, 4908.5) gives -0.59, 17.1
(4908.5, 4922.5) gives -0.04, 16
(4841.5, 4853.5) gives -1.01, 17.5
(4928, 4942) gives 0.55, 15.3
